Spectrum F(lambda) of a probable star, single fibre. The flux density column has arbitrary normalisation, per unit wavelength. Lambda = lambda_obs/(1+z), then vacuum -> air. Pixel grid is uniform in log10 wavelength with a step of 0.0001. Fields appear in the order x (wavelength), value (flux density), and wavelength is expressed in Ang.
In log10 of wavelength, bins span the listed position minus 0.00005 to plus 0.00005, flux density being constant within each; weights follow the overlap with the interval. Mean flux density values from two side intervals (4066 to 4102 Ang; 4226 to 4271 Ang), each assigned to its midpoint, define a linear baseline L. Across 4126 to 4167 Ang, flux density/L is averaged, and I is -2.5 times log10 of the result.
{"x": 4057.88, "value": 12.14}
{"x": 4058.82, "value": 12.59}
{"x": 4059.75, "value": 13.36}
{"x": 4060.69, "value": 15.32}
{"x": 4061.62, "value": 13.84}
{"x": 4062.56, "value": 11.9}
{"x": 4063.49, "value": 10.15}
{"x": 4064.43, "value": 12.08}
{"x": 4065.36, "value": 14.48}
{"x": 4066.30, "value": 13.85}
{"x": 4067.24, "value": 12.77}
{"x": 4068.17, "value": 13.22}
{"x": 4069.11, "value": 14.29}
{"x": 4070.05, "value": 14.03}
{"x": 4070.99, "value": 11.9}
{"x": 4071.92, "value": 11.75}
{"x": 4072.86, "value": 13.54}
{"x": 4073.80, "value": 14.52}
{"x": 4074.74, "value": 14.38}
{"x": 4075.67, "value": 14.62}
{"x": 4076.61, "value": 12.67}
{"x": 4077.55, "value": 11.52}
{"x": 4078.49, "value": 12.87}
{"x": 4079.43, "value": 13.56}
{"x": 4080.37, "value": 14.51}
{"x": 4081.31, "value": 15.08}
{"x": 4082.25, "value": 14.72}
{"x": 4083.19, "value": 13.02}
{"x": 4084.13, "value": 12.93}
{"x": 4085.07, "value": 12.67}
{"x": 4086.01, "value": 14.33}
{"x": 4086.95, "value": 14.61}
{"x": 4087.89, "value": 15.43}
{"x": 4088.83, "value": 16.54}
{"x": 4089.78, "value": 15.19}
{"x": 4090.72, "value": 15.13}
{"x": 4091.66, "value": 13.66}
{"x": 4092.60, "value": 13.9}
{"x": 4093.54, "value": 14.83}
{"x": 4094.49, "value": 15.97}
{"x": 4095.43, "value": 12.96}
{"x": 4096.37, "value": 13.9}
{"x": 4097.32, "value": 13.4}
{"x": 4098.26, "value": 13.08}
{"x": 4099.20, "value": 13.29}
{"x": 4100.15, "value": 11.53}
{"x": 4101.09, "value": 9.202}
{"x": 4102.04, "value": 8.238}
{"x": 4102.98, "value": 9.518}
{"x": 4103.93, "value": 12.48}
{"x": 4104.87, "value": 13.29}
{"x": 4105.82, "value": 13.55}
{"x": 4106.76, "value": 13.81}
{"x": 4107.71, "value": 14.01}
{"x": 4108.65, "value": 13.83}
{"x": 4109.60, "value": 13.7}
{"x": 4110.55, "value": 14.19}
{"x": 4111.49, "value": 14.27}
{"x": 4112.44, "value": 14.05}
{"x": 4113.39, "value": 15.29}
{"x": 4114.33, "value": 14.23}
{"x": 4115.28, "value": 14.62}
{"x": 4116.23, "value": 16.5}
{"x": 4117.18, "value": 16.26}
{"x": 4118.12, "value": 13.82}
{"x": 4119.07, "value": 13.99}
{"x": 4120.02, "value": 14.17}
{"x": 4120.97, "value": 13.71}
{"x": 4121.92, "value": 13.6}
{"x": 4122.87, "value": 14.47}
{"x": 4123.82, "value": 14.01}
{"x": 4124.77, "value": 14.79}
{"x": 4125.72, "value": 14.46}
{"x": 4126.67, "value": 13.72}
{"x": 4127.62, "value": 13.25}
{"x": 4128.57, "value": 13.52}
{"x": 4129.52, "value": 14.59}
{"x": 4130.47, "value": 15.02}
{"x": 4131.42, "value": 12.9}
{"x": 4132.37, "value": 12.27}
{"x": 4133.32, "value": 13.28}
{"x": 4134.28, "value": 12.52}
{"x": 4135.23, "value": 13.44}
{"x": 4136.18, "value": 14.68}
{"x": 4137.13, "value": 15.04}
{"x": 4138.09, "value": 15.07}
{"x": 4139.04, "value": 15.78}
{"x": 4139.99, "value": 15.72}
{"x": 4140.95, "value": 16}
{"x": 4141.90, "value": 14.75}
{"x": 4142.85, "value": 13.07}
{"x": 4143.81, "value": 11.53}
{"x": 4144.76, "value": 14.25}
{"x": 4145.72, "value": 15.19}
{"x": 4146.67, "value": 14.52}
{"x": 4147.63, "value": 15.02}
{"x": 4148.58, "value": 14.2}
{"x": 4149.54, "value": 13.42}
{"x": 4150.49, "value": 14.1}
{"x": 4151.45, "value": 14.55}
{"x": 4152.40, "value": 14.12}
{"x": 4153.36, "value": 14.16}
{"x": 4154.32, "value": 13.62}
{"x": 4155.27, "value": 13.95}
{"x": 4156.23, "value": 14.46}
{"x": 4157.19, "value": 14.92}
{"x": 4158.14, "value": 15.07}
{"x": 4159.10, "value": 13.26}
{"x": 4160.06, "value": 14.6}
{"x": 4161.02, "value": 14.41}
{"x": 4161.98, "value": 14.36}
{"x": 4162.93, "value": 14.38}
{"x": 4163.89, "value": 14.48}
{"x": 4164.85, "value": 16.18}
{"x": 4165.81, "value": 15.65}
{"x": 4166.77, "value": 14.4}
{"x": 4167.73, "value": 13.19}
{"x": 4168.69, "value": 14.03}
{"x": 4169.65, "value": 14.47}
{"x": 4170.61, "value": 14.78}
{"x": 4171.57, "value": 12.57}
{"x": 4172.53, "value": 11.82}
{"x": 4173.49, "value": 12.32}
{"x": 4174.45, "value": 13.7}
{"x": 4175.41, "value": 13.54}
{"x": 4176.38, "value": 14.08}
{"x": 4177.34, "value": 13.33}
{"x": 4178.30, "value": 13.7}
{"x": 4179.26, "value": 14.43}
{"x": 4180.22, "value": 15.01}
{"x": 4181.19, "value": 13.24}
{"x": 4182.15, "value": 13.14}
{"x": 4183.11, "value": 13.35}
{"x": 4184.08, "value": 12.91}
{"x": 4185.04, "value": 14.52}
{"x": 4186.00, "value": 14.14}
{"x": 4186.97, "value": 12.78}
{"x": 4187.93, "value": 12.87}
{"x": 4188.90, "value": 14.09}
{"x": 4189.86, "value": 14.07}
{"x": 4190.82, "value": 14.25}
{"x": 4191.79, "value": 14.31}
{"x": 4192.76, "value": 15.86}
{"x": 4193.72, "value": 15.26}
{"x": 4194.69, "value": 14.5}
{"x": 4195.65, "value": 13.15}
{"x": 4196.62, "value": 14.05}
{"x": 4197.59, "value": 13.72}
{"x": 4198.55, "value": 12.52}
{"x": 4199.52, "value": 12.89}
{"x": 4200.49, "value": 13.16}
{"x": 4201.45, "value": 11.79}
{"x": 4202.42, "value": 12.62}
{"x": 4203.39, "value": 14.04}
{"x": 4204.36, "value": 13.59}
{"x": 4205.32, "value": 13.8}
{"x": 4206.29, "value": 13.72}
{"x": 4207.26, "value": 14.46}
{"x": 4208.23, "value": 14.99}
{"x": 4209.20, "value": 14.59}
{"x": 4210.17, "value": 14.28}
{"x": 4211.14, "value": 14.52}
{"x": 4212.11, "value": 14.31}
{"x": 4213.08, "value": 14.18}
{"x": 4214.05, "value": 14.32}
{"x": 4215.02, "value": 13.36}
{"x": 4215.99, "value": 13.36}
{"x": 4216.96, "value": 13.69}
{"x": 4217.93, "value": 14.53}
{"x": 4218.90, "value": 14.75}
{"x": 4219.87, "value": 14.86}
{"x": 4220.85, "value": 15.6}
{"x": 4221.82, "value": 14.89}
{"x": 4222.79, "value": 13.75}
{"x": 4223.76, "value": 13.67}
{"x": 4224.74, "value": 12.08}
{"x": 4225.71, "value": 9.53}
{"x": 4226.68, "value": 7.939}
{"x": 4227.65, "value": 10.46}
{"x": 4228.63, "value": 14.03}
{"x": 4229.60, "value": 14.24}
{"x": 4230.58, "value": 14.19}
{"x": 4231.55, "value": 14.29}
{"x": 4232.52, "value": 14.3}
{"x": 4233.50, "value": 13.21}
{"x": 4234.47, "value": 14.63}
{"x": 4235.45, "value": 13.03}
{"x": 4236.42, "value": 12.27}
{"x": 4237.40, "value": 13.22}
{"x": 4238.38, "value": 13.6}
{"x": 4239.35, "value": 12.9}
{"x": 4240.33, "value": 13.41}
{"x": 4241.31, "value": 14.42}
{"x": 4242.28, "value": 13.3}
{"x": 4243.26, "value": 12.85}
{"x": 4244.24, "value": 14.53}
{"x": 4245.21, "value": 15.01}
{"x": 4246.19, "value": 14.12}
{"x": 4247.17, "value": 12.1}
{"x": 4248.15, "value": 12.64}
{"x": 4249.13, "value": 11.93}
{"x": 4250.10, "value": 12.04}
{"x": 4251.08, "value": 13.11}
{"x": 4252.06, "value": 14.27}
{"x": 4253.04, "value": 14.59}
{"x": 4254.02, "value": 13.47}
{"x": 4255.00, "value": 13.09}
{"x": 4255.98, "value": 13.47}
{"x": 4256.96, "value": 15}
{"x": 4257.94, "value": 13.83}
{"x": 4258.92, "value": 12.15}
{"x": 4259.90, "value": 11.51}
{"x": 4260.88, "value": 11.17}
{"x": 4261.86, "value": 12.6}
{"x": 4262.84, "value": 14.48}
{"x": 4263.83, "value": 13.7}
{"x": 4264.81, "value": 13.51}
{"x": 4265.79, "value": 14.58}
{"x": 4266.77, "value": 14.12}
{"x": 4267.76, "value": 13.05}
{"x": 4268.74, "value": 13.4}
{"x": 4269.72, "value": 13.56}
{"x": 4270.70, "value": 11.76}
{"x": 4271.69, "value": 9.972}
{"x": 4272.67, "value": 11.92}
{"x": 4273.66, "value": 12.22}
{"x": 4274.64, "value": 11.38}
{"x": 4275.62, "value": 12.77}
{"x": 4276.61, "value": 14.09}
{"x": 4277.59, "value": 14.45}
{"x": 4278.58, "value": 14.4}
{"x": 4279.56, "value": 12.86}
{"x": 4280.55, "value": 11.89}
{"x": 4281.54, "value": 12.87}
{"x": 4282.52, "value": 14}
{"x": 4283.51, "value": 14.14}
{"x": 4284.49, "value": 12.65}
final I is -0.06 mag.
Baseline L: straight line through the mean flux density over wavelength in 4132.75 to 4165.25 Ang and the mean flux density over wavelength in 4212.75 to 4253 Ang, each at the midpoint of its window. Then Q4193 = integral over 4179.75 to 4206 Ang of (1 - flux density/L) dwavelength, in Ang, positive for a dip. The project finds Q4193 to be 0.3 Ang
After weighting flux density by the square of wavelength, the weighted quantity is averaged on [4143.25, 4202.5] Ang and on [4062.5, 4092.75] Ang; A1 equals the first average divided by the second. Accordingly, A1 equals 1.07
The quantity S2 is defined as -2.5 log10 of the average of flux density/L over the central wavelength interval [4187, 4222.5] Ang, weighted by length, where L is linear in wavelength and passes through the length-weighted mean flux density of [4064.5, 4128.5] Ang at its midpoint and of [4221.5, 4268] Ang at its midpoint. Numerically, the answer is -0.05 mag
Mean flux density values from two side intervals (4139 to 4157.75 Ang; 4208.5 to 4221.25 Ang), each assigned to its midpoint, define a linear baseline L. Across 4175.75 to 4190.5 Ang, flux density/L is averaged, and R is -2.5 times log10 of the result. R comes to 0.048 mag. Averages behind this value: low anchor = 14.3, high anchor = 14.3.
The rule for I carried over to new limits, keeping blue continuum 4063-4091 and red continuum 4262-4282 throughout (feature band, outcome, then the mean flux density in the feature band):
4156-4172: -0.08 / 14.4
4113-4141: -0.06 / 14.3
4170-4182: -0.02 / 13.5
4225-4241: 0.03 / 12.8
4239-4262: -0.01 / 13.2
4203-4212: -0.08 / 14.2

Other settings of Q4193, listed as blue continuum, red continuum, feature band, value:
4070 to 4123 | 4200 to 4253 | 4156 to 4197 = -1.4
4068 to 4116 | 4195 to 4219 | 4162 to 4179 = -0.3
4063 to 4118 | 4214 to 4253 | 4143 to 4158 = -0.7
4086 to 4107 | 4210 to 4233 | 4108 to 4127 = -1.4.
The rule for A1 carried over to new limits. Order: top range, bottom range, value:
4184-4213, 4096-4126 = 1.07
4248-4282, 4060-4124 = 1.04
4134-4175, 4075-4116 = 1.08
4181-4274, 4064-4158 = 1.03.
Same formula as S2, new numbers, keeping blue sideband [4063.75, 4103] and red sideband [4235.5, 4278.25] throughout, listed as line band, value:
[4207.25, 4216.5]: -0.08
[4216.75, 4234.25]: -0.01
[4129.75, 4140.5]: -0.06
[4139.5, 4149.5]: -0.08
